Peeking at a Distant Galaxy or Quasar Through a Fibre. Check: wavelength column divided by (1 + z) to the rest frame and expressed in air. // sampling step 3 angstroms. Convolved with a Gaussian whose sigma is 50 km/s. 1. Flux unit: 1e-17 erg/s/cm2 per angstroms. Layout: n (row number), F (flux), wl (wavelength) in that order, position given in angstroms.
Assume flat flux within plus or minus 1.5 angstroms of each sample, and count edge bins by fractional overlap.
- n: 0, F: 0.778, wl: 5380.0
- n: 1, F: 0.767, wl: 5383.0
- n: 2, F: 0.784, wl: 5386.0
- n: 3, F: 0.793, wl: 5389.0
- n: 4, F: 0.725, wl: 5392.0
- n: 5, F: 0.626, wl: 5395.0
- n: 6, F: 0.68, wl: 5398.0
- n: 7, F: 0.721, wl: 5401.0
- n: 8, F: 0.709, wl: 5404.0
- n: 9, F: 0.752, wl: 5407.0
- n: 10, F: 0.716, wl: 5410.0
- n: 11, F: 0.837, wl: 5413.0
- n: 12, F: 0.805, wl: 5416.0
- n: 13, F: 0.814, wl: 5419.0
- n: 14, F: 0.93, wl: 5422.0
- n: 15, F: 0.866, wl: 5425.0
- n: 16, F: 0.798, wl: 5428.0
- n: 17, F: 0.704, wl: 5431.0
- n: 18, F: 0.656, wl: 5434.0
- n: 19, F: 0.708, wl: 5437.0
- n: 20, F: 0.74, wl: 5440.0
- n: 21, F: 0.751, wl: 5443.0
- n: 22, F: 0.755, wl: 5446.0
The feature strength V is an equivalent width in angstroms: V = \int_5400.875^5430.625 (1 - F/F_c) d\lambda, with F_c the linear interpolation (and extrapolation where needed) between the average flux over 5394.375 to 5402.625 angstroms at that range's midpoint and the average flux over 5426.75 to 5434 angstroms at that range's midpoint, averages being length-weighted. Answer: -3.6 angstroms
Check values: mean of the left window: 0.681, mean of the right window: 0.73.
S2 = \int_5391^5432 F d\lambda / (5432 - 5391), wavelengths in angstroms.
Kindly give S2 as 0.764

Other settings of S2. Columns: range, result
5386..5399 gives 0.716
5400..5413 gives 0.738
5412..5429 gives 0.843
